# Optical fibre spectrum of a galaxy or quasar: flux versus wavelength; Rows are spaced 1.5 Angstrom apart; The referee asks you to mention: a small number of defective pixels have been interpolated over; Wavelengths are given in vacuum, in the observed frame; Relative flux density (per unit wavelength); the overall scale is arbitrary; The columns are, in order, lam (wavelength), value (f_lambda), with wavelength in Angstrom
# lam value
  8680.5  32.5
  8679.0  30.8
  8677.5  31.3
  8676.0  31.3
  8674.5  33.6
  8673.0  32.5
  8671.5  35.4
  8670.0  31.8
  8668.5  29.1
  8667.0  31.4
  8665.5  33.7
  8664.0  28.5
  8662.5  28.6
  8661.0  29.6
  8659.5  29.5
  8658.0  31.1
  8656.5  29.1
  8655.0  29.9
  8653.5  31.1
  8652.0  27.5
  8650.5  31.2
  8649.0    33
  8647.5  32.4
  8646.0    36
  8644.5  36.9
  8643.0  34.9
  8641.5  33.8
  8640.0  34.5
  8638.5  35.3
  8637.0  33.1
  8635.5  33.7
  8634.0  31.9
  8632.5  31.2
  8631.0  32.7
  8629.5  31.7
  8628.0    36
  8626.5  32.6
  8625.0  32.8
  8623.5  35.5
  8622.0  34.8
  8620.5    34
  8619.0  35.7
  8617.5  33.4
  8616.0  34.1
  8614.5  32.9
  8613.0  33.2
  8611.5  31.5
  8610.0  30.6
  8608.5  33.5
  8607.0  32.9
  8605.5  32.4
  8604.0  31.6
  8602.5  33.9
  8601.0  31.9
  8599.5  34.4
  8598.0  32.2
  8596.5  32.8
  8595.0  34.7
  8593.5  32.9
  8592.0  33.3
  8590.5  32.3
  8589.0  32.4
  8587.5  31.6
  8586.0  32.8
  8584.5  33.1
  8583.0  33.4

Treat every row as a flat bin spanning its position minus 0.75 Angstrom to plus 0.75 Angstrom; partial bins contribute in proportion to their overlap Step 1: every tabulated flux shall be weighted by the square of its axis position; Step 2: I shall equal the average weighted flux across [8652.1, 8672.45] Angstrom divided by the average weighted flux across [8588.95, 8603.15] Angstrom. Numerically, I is 0.9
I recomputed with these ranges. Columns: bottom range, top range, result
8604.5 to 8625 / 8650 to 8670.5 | 0.91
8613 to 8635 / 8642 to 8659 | 0.96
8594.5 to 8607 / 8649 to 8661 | 0.92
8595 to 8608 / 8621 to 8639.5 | 1.02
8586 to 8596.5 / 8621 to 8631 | 1.04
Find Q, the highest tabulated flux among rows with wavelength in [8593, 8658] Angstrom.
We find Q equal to 36.9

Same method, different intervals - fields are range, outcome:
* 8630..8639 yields 35.3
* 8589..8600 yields 34.7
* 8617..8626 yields 35.7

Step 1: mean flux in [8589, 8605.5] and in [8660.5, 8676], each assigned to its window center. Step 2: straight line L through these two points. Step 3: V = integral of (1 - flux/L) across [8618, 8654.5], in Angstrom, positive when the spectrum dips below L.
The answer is -1.46 Angstrom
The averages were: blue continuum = 32.9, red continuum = 31.4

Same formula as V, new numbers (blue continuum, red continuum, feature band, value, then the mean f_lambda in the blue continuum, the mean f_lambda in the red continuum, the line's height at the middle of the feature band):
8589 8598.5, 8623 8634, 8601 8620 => 0.1 Angstrom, 33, 33.1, 33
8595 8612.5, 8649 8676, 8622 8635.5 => -0.6 Angstrom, 32.6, 30.9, 31.9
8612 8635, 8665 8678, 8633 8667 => 0.8 Angstrom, 33.5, 32.2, 32.8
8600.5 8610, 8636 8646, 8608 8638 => 0.4 Angstrom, 32.6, 34.8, 33.7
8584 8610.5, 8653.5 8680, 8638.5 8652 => -1.0 Angstrom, 32.8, 31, 31.6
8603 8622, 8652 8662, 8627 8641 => -0.8 Angstrom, 33.1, 29.8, 31.5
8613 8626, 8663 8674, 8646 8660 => 0.7 Angstrom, 34.1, 31.7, 32.5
